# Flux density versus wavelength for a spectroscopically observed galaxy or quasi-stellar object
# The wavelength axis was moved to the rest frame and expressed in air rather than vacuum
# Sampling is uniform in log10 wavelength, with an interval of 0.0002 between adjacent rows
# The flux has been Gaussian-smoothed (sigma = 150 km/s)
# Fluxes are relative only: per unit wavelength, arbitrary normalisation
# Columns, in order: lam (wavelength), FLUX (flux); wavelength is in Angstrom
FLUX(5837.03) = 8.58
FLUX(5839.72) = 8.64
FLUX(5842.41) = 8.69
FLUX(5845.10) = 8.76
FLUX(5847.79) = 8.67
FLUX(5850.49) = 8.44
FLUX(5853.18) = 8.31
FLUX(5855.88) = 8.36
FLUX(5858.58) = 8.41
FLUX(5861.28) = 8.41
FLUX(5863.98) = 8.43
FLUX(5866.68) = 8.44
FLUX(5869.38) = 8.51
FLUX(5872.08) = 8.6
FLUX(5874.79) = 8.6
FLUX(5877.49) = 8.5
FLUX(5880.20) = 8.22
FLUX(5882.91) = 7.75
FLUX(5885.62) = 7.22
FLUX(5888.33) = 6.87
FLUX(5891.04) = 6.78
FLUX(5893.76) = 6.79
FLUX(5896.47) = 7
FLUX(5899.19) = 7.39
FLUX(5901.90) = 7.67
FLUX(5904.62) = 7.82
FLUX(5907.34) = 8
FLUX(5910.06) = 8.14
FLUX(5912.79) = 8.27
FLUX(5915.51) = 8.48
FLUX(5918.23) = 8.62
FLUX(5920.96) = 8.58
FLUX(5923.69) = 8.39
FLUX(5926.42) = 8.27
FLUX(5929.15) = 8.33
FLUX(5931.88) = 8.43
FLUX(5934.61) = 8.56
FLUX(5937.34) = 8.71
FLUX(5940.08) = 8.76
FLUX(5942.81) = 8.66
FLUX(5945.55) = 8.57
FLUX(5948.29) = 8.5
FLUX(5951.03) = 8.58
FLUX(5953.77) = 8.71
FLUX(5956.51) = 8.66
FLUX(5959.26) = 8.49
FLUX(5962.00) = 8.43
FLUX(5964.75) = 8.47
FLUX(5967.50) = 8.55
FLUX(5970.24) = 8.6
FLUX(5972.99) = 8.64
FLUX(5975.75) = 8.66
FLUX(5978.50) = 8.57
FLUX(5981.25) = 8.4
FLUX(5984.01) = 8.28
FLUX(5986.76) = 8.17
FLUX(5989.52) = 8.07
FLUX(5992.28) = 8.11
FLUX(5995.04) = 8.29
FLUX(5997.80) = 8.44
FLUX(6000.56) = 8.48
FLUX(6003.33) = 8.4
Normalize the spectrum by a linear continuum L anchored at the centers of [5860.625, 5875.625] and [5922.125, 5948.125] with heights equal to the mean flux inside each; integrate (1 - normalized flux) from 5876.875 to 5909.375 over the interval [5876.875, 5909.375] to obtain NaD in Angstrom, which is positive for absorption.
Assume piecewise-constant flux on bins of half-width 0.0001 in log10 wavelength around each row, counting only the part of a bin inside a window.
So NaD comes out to 3.9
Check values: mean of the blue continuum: 8.5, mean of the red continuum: 8.52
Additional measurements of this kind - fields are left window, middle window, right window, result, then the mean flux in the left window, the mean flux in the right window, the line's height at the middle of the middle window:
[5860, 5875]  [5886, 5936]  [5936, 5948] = 4.0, 8.49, 8.66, 8.59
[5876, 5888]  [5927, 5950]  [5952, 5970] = -0.6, 7.84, 8.56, 8.35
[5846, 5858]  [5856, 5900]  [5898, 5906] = 0.8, 8.45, 7.64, 8.03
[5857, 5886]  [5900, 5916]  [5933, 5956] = 0.9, 8.32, 8.63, 8.47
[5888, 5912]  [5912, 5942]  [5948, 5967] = -2.1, 7.43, 8.55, 7.95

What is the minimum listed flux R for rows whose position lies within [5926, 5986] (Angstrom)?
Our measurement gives 8.27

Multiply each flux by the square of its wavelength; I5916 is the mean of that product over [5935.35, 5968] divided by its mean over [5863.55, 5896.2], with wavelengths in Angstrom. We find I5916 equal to 1.1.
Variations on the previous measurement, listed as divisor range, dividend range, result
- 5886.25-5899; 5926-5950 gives 1.25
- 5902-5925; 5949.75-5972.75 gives 1.06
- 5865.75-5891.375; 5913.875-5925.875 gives 1.08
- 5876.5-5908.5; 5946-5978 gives 1.17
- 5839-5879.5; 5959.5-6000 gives 1.03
